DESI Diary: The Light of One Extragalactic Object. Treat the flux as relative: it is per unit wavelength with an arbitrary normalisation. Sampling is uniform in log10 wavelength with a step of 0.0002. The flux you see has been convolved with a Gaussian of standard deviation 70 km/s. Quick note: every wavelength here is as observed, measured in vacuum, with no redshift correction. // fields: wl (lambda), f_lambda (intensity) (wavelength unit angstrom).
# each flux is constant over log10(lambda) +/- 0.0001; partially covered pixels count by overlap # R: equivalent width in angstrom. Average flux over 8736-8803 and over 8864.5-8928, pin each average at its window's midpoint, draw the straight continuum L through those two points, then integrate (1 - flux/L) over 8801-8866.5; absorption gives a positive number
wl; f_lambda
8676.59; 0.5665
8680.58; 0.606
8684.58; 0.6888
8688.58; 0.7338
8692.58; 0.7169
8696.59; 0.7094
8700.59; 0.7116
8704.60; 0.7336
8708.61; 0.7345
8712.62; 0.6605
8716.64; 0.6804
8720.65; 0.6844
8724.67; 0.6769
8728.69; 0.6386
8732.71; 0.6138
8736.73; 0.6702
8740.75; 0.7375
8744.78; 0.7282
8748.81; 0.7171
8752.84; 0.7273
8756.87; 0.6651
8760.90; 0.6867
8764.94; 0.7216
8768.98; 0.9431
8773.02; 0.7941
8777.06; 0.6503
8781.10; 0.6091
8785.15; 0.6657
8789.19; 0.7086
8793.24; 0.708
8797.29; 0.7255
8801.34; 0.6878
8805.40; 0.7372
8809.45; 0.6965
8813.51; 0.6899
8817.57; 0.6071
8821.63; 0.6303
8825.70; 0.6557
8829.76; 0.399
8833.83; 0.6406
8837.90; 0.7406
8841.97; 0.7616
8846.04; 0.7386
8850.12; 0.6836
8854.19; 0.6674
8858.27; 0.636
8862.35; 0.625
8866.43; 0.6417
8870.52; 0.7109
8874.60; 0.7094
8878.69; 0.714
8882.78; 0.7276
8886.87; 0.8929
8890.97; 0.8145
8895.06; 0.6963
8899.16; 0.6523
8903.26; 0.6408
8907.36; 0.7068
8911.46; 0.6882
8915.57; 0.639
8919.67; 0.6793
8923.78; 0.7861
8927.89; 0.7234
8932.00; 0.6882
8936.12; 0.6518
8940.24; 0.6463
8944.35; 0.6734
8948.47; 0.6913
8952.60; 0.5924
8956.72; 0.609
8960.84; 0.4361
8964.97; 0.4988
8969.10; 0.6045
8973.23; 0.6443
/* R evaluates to 4.9 angstrom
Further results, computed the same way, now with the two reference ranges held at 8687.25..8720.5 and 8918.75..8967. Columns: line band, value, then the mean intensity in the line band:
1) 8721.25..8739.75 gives 1.14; 0.657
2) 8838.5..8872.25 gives -1.07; 0.685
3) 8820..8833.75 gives 2.08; 0.571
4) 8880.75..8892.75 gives -2.87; 0.811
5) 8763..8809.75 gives -2.54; 0.722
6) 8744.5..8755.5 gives -0.40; 0.72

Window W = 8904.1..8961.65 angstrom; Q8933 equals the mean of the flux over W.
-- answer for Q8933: 0.662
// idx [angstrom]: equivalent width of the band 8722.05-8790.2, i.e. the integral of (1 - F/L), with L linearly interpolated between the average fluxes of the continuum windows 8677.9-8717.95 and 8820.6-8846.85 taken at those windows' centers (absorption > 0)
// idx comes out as -2.8 angstrom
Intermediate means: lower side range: 0.696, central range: 0.703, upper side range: 0.649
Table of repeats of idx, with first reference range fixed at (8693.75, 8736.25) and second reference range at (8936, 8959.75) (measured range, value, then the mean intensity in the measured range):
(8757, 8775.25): -2.68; 0.772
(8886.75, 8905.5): -2.24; 0.723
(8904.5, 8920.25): -0.83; 0.677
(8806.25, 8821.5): -0.05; 0.666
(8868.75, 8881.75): -1.25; 0.713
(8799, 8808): -0.63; 0.712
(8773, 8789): 0.04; 0.669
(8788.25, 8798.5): -0.70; 0.714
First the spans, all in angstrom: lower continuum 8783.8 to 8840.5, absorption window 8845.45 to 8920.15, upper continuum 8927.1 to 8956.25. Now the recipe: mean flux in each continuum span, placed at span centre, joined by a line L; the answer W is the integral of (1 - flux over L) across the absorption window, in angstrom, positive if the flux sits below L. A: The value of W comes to -4.0 angstrom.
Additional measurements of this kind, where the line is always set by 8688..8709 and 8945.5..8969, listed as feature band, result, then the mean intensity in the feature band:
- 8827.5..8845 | 0.0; 0.642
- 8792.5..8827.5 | -1.2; 0.681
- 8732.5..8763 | -0.2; 0.698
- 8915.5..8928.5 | -2.7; 0.716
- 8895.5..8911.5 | -1.8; 0.672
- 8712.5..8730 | 1.0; 0.67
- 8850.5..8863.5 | -0.4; 0.649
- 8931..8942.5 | -1.5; 0.66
